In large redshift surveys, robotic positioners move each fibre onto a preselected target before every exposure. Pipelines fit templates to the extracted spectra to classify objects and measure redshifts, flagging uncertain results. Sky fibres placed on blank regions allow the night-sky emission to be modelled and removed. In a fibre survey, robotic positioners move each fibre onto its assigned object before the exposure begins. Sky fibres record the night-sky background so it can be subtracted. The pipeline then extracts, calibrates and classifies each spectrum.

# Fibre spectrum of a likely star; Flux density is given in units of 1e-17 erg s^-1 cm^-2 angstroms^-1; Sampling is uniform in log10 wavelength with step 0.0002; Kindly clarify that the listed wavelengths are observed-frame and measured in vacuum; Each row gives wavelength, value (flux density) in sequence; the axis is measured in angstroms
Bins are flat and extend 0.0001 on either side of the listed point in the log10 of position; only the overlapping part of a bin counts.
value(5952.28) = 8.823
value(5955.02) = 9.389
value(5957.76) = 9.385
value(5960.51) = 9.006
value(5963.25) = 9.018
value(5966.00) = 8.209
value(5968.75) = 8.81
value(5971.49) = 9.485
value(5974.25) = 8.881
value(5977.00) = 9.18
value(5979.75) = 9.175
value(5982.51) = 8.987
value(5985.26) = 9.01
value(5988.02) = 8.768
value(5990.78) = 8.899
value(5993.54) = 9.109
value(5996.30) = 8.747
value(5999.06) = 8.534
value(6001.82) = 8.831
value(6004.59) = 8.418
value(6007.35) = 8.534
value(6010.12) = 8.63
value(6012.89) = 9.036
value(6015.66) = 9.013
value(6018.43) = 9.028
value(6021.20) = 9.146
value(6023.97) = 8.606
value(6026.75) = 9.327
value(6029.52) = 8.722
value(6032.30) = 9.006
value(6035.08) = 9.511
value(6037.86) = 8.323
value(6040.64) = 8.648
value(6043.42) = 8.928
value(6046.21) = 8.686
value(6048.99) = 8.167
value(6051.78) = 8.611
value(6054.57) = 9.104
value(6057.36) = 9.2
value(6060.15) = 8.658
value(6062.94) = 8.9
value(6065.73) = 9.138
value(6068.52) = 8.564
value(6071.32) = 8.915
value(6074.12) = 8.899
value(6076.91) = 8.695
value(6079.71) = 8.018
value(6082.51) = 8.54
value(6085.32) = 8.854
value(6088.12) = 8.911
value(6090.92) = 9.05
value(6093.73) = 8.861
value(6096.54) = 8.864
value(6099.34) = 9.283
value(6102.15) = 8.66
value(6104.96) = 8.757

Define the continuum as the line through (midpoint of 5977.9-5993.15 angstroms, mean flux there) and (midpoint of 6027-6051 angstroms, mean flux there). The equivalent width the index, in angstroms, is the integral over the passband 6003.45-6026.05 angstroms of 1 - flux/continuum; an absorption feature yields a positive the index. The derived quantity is 0.12 angstroms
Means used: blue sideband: 8.98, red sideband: 8.77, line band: 8.82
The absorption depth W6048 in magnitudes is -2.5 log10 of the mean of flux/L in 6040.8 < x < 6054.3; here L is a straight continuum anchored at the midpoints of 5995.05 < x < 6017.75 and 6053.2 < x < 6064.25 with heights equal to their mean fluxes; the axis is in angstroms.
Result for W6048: 0.03 mag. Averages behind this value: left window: 8.73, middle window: 8.64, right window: 8.97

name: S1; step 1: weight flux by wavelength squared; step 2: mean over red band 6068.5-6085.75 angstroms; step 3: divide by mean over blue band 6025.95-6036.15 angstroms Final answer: 1.0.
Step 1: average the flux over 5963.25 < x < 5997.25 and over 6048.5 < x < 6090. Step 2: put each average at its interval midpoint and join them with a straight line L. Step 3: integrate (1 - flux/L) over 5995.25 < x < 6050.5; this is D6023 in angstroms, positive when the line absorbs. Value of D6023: 0.4 angstroms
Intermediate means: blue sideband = 8.94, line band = 8.79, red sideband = 8.76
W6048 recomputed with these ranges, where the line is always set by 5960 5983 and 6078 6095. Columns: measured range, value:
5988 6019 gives 0.01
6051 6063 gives -0.02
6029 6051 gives 0.01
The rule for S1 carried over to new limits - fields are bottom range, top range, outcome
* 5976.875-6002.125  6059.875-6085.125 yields 1.00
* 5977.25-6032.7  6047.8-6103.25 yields 1.01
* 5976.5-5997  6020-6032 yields 1.01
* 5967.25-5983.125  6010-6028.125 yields 1.00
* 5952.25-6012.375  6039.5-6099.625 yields 1.02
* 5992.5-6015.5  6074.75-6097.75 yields 1.03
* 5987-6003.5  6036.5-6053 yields 0.99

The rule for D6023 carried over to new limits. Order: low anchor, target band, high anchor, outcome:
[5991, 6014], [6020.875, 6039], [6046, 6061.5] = -0.4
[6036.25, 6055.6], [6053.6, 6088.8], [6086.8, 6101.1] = 0.1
